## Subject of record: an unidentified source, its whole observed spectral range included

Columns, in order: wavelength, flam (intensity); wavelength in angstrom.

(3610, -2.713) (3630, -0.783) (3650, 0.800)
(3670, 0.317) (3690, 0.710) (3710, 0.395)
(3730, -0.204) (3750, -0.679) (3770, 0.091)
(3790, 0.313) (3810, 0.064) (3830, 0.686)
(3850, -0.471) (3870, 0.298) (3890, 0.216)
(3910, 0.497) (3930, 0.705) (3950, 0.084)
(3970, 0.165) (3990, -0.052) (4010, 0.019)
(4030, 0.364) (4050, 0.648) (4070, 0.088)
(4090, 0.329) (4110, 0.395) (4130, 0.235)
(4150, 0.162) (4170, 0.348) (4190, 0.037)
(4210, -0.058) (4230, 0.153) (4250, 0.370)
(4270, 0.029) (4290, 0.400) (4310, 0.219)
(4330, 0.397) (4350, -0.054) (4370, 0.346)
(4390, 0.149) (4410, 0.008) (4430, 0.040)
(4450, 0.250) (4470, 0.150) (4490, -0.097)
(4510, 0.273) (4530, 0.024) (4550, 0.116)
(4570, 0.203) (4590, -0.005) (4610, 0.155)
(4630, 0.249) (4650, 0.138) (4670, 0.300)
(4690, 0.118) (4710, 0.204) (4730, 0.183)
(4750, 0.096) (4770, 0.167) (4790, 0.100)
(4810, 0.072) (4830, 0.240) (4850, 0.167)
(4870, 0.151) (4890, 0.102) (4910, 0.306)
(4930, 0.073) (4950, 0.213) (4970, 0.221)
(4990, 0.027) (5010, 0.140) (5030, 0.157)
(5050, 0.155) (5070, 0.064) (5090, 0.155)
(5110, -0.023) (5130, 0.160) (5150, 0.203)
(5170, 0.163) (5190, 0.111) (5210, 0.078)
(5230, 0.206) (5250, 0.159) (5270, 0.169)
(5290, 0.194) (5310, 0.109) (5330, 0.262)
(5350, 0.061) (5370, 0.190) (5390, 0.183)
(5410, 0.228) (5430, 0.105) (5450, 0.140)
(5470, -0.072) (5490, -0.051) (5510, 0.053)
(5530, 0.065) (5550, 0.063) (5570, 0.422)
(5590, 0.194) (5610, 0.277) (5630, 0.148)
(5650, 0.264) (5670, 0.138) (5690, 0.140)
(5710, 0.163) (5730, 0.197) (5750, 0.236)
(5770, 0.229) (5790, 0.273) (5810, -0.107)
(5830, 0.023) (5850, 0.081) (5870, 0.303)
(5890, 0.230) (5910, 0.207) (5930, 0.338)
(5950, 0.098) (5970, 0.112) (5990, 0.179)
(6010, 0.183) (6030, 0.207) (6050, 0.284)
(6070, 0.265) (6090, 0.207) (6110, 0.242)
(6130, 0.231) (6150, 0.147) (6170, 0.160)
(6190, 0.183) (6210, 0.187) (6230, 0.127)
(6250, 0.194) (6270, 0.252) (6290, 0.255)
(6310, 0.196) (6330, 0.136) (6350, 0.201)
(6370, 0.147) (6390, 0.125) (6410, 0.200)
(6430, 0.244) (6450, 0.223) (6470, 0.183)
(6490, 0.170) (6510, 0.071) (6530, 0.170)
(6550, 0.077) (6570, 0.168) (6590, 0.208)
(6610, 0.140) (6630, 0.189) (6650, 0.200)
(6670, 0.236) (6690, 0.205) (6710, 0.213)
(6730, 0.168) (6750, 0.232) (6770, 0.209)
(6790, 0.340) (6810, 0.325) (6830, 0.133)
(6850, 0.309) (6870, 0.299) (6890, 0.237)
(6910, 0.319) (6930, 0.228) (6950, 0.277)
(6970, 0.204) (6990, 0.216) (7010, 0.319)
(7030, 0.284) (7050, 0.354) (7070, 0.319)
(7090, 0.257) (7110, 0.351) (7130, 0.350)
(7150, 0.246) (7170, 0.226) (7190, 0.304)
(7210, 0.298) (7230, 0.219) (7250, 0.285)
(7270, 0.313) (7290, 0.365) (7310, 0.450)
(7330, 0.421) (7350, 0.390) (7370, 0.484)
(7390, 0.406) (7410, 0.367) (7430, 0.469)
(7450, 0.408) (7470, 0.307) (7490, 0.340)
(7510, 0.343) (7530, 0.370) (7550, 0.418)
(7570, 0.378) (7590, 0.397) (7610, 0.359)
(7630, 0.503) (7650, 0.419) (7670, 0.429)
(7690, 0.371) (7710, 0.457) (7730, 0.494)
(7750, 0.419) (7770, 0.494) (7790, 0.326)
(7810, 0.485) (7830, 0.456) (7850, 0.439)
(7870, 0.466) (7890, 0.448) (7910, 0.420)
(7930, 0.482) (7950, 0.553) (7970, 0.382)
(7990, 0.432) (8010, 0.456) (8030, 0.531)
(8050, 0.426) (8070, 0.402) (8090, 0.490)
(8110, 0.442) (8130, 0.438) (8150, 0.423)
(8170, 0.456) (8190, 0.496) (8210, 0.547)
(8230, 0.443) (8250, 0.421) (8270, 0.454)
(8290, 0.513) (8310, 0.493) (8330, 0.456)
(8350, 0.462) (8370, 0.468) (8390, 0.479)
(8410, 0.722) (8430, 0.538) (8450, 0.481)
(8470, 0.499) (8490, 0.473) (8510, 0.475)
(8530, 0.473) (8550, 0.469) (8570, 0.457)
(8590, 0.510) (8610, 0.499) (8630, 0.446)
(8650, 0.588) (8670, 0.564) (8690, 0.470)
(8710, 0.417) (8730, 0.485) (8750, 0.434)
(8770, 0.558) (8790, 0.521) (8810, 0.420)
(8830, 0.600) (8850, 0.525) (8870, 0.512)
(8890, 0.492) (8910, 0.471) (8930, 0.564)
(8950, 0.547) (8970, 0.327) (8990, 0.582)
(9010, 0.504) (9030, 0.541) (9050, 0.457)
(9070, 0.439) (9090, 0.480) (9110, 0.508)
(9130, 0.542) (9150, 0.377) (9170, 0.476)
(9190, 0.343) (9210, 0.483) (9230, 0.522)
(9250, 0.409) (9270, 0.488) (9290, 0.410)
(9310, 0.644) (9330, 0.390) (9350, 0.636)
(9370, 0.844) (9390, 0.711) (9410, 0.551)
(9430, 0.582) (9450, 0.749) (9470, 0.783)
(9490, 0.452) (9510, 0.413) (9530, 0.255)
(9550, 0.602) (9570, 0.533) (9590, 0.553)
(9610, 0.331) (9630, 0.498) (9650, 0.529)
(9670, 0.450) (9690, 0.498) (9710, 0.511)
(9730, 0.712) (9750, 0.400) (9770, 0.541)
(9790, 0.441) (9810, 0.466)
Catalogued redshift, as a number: 0.82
